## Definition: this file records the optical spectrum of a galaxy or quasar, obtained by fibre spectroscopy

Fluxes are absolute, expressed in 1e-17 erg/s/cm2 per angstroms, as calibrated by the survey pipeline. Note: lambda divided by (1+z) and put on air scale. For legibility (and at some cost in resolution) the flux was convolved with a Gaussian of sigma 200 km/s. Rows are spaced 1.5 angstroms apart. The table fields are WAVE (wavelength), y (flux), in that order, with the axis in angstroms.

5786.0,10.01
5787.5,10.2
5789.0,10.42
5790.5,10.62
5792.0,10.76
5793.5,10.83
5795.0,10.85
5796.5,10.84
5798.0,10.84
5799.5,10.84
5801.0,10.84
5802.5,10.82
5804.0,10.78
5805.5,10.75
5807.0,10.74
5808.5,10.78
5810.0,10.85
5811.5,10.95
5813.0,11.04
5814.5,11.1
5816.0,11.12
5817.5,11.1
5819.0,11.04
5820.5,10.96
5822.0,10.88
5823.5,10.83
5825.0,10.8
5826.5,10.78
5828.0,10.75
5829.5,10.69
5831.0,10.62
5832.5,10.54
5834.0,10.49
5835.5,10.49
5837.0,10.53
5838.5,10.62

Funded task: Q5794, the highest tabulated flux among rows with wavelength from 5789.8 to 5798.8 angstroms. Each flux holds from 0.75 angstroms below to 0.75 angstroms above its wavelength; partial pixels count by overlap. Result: 10.85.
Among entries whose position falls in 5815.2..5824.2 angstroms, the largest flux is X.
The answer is 11.12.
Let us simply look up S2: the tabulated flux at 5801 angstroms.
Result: 10.84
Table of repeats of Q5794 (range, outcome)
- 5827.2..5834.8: 10.75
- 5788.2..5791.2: 10.62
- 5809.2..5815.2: 11.1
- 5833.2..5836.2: 10.49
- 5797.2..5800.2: 10.84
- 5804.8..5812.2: 10.95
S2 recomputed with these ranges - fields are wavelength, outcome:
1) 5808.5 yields 10.78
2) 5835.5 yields 10.49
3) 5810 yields 10.85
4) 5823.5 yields 10.83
